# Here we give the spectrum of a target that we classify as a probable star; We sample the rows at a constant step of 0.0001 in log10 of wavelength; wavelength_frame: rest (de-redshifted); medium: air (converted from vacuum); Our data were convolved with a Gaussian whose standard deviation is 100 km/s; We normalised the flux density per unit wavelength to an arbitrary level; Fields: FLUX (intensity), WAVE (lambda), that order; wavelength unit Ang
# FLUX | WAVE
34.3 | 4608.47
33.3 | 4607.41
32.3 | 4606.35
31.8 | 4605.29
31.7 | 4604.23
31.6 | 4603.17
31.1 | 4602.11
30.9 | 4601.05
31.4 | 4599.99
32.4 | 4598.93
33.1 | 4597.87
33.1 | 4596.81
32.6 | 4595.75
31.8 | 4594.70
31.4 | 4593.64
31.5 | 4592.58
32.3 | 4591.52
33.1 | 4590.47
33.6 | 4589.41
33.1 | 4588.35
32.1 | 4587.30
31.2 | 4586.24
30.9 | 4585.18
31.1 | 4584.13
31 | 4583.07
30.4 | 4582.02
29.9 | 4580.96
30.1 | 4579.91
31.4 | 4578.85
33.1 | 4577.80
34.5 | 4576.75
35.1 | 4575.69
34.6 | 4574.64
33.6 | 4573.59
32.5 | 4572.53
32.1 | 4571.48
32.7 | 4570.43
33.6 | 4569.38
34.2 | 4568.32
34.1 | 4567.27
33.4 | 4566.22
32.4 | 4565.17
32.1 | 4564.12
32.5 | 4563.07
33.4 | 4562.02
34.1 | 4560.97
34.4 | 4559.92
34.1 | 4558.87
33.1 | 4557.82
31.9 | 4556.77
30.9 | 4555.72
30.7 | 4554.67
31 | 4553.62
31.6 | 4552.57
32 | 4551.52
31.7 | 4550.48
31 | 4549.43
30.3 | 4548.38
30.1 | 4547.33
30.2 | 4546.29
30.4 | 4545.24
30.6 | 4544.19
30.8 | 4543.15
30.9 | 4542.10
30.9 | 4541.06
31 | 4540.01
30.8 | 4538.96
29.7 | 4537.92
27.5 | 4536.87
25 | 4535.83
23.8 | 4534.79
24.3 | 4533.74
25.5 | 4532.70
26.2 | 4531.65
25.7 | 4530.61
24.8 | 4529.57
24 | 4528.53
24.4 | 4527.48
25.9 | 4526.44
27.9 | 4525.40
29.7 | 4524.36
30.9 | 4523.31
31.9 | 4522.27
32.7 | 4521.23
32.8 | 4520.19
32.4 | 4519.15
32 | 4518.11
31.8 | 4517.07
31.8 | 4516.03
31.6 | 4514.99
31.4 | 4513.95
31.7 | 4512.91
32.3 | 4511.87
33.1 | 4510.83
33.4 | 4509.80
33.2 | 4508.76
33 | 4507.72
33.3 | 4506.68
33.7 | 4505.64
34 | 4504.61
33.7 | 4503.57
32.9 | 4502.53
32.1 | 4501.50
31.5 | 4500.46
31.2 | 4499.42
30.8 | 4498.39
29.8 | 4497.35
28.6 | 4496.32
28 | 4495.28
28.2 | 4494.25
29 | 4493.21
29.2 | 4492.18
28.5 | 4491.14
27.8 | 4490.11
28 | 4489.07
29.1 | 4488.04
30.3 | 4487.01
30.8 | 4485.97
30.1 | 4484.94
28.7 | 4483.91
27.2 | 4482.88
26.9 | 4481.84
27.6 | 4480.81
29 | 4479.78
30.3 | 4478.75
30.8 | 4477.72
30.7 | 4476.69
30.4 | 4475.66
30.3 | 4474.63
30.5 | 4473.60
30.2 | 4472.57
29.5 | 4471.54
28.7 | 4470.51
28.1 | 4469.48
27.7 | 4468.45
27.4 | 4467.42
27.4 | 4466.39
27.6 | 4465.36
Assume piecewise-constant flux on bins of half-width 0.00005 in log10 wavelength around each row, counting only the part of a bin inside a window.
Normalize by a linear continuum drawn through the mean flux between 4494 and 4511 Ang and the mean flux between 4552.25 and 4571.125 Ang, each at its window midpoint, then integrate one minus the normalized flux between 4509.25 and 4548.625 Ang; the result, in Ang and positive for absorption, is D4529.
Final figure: 3.4 Ang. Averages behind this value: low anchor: 31.8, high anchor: 32.8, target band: 29.5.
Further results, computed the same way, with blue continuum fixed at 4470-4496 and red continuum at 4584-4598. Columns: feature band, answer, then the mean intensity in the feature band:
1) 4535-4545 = 0.41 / 29.5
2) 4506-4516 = -0.86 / 32.5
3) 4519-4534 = 1.24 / 27.9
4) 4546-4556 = 0.04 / 31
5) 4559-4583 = -0.95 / 32.9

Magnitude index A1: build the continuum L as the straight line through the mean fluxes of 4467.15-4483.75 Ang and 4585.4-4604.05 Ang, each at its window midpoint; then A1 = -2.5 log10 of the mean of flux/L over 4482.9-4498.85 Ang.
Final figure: 0.02 mag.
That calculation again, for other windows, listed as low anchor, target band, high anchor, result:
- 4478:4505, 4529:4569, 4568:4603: 0.03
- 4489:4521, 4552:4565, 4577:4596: -0.03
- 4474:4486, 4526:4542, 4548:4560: 0.17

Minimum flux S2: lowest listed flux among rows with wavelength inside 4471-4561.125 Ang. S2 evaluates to 23.8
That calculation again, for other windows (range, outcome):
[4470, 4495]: 26.9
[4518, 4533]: 24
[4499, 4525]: 29.7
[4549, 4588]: 29.9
